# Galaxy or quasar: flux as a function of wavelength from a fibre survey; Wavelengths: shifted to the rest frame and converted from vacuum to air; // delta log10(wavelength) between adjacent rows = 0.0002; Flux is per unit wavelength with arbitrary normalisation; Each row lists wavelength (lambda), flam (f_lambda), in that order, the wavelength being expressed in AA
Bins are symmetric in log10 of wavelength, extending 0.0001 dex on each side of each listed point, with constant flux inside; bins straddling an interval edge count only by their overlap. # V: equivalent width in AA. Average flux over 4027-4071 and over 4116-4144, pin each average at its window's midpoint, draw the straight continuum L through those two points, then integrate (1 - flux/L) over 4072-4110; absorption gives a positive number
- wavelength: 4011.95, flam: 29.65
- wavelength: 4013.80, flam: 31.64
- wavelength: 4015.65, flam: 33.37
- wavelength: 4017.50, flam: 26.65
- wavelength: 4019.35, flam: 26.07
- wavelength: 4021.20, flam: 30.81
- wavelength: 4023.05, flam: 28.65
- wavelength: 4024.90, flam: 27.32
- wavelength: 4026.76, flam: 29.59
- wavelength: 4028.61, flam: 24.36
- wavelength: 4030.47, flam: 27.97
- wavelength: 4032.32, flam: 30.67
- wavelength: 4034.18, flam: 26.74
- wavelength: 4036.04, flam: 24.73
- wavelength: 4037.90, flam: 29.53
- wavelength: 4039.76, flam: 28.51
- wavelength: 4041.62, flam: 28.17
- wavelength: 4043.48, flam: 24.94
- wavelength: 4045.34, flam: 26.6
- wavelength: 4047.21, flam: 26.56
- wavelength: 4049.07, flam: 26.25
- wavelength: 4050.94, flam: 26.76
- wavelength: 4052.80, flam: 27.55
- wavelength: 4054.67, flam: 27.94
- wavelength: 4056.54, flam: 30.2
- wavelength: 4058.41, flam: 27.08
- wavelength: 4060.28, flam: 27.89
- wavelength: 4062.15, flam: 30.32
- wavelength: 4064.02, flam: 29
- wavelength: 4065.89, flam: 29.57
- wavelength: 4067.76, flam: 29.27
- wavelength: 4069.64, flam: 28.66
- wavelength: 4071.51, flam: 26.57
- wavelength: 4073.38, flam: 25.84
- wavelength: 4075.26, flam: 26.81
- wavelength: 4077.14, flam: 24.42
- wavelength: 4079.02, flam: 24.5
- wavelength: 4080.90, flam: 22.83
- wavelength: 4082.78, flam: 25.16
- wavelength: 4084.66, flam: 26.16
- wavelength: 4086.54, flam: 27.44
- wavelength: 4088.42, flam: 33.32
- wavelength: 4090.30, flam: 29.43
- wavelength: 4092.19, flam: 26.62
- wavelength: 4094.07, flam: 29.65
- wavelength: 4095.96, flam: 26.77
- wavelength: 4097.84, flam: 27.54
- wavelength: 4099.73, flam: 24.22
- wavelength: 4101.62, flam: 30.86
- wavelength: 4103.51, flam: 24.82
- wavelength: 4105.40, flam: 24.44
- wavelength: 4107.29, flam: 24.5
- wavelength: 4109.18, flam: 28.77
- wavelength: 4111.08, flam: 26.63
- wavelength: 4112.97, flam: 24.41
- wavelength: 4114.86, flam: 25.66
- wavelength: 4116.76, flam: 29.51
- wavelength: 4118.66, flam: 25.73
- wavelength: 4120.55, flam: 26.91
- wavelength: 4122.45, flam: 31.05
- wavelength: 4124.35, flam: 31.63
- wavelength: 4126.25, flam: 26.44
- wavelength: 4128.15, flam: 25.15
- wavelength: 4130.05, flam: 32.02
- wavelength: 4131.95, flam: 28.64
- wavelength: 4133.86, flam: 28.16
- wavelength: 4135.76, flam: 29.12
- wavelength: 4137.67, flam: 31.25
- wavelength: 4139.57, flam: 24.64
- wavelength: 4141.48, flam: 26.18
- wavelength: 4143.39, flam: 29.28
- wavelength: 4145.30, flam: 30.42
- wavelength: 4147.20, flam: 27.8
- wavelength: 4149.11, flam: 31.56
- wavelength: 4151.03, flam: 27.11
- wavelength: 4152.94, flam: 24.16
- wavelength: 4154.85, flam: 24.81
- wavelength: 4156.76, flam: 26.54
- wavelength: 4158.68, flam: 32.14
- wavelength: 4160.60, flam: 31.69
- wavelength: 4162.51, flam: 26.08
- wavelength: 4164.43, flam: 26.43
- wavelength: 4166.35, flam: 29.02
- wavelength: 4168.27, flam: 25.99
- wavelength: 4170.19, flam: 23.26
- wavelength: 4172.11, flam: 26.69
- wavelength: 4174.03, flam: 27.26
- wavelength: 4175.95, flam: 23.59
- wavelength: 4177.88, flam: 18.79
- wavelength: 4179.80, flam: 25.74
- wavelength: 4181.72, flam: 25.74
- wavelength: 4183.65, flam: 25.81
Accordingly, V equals 1.9 AA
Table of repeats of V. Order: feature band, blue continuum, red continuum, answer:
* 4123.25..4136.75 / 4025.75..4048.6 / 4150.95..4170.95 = -0.8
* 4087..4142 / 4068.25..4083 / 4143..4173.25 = -2.3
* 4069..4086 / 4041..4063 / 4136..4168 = 1.2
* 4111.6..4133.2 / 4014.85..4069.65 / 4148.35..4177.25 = -0.5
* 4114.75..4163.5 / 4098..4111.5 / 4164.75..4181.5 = -4.8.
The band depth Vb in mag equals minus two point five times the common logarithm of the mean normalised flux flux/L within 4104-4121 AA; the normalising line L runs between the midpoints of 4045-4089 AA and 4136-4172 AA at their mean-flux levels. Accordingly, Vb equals 0.05 mag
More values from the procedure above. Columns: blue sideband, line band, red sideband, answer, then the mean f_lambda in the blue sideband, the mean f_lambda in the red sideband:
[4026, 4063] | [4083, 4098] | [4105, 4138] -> -0.02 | 27.6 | 27.8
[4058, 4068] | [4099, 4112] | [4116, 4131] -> 0.09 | 28.9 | 28.6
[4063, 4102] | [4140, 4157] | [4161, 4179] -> -0.06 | 27.3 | 25.4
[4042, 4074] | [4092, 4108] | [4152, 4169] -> 0.04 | 27.7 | 27.4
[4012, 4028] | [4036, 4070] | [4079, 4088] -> -0.02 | 29.2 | 25.8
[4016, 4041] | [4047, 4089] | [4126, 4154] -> 0.03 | 28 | 28.2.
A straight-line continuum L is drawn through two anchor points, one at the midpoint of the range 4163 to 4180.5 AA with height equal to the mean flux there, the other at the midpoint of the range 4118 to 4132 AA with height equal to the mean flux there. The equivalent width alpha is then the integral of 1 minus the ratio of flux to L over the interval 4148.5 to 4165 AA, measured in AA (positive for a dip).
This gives -1.0 AA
